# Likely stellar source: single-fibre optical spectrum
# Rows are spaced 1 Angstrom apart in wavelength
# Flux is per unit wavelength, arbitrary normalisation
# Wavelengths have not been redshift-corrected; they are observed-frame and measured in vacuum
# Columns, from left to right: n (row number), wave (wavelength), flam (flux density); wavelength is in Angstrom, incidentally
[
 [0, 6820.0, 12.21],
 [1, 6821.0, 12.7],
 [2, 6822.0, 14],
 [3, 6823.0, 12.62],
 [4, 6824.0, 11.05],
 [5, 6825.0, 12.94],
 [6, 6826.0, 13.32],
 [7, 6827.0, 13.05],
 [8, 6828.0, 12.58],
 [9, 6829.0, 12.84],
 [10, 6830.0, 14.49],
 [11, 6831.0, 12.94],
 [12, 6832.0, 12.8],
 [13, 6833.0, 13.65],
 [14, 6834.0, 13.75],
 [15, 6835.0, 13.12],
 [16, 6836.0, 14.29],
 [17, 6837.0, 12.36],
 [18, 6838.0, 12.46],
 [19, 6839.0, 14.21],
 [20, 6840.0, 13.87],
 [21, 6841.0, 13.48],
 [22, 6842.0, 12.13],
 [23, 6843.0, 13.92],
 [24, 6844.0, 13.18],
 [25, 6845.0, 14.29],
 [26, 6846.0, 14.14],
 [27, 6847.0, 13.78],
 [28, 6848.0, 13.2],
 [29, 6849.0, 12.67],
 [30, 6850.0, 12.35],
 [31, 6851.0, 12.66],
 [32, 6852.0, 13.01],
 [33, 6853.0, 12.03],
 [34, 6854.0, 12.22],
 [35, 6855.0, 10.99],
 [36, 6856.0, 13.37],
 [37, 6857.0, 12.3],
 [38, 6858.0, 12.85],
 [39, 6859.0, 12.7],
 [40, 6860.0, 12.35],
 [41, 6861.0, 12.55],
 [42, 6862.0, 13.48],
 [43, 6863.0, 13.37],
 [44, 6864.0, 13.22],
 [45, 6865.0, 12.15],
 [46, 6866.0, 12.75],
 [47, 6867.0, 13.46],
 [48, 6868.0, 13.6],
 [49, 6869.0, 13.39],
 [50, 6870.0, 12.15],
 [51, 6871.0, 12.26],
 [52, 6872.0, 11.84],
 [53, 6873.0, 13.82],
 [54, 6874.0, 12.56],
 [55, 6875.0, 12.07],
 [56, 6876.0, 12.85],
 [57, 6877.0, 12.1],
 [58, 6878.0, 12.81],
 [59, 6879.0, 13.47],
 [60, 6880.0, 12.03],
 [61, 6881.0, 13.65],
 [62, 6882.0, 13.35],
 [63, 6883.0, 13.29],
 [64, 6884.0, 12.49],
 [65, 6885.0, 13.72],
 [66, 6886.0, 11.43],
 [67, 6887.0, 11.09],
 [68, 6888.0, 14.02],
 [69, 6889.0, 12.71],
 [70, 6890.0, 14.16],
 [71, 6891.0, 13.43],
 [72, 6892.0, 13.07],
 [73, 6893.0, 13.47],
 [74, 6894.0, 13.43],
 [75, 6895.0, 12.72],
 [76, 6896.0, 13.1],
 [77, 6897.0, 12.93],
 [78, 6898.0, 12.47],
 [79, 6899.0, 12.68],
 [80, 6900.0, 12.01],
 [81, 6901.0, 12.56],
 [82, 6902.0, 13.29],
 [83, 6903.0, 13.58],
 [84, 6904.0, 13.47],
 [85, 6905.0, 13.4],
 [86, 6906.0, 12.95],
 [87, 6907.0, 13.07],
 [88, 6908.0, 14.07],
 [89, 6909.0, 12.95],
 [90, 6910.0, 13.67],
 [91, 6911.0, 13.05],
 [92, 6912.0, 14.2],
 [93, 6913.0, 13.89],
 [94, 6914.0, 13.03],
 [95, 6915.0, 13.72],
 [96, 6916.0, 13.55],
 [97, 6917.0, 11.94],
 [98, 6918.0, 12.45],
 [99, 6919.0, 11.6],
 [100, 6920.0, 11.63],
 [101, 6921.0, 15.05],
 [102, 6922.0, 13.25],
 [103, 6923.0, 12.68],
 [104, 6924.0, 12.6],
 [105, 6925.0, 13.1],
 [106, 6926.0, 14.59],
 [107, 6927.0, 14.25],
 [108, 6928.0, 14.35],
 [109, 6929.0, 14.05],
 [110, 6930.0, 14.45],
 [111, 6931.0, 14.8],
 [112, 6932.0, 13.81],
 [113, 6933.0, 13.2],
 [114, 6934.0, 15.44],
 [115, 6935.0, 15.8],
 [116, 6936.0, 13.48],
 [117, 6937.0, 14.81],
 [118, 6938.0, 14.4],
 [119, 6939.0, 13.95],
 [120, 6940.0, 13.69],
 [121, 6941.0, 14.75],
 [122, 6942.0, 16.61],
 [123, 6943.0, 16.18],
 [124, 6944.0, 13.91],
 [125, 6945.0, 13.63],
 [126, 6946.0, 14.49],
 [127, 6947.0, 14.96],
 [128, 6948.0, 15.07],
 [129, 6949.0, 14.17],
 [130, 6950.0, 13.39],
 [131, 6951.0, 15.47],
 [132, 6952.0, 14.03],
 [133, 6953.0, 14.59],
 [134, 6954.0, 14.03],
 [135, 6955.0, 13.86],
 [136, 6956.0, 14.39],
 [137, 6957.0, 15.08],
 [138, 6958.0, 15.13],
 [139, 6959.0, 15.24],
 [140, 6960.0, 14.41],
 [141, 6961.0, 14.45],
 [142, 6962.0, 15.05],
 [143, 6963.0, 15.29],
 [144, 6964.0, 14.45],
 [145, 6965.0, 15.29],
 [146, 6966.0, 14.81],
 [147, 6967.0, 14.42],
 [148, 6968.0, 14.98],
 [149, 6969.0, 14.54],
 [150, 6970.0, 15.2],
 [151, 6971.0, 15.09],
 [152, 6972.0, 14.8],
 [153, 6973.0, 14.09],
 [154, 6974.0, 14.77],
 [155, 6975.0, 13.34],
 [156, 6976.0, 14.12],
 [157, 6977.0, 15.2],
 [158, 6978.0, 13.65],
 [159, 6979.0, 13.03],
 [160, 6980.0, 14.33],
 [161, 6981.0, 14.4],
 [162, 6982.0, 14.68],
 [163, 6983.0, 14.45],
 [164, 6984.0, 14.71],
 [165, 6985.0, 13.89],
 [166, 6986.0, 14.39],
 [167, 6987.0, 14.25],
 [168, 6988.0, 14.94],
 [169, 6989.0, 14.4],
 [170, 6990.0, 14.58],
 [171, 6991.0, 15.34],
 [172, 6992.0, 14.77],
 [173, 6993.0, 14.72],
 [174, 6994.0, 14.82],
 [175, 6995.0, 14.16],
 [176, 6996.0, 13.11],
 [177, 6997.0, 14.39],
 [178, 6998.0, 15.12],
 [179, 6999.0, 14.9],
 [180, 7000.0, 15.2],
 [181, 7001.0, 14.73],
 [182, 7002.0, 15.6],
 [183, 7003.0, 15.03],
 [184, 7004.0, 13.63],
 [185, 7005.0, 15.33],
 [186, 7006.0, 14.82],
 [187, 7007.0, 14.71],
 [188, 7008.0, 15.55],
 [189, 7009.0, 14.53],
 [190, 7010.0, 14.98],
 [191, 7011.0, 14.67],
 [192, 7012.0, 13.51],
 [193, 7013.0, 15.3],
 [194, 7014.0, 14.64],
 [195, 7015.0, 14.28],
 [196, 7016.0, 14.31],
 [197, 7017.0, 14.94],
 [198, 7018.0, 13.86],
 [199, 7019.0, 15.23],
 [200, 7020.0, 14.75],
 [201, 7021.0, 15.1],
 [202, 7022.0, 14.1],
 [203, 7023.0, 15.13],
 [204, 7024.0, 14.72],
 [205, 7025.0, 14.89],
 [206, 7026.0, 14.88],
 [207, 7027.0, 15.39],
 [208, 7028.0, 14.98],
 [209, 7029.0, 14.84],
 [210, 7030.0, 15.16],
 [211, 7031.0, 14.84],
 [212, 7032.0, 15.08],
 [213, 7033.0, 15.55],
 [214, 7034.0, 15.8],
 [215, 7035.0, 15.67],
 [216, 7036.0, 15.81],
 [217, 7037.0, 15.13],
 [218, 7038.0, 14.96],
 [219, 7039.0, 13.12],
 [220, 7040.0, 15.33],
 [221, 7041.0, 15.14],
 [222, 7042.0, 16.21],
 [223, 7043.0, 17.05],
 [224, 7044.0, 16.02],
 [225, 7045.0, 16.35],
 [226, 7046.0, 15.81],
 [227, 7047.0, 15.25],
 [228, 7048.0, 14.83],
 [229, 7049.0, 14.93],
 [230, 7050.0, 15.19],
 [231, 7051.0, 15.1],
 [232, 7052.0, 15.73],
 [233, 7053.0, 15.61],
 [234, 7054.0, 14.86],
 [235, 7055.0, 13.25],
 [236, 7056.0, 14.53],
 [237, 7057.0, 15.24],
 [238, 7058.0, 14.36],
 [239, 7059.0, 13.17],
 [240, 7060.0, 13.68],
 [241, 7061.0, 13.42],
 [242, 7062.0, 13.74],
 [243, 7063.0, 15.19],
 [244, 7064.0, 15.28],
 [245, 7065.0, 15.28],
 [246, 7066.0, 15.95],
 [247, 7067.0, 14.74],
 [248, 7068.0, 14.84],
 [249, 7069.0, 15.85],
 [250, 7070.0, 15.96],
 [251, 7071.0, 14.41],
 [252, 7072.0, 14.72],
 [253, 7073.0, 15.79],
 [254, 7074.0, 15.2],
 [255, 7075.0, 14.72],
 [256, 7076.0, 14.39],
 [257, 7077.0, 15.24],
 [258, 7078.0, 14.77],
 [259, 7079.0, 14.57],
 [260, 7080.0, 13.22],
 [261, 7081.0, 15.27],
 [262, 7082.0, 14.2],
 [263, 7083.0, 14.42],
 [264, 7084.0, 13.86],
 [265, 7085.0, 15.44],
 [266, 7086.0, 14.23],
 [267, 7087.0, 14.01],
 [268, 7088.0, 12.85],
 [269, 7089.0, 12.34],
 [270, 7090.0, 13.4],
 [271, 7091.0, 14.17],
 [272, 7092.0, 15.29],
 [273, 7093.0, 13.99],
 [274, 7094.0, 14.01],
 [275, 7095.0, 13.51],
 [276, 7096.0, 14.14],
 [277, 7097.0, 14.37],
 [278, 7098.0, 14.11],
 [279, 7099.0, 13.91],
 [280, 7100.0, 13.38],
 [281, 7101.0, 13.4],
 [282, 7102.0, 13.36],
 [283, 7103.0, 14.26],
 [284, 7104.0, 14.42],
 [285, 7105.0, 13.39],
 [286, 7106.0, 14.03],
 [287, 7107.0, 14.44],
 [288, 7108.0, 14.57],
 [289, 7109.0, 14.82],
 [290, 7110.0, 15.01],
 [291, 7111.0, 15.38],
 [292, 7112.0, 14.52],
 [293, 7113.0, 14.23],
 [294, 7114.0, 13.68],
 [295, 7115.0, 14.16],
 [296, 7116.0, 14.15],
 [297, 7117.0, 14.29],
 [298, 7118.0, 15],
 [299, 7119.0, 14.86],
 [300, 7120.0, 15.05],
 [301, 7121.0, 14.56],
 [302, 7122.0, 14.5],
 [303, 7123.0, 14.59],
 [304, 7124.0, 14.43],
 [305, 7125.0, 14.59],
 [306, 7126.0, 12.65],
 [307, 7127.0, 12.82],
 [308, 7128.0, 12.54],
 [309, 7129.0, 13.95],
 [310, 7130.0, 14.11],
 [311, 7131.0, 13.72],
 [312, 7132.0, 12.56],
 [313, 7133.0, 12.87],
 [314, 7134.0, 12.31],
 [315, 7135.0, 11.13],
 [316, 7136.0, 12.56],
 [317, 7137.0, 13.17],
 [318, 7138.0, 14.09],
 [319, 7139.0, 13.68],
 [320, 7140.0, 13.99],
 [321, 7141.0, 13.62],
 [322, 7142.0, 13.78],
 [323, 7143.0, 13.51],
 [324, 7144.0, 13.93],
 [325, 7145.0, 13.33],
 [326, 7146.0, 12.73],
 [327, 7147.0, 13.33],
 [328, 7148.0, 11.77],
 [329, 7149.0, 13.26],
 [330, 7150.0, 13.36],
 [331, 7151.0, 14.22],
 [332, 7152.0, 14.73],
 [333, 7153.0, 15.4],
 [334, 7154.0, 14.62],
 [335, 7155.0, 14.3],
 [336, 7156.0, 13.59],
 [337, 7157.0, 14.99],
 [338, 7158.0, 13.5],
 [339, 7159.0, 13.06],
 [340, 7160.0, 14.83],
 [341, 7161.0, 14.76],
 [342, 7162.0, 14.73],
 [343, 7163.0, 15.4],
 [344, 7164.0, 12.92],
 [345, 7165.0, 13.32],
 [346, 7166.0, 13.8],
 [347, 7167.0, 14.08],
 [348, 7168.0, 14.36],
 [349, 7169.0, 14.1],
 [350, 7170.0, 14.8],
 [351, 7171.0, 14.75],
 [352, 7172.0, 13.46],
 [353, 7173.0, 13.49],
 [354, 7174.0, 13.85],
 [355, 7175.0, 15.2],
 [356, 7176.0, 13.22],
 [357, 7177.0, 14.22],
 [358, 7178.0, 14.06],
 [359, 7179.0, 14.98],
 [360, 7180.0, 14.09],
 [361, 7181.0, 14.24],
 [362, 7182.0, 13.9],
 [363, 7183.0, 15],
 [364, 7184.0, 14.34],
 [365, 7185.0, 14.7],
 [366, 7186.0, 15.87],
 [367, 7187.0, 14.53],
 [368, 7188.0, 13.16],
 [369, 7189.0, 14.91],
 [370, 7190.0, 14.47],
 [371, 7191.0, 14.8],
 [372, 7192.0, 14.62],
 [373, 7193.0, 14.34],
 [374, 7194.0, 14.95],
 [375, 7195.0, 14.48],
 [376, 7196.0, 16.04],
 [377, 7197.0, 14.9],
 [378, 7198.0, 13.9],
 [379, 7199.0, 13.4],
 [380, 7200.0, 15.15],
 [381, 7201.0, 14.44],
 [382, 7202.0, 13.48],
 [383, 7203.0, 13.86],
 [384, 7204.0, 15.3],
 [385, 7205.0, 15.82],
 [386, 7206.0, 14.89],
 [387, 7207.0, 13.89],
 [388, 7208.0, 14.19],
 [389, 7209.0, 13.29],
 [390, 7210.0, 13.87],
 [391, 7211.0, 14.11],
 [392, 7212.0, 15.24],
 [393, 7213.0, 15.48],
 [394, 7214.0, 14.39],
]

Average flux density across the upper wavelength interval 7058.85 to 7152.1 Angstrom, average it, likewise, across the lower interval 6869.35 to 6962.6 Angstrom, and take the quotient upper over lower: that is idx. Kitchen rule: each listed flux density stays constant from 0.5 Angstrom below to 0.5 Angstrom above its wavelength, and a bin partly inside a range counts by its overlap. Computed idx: 1.04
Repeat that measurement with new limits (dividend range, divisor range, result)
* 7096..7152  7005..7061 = 0.92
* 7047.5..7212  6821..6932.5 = 1.09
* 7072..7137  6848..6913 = 1.09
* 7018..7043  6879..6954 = 1.11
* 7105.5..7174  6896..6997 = 0.99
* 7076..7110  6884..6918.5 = 1.08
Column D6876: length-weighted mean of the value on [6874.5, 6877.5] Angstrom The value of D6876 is 12.3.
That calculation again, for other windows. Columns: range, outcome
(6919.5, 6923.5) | 13.2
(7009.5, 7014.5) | 14.6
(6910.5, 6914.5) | 13.5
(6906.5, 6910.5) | 13.4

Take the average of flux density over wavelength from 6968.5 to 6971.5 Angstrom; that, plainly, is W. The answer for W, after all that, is 14.9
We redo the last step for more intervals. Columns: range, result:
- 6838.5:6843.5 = 13.5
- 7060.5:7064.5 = 14.4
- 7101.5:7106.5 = 13.9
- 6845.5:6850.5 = 13.2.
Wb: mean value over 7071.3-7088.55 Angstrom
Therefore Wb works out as 14.5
